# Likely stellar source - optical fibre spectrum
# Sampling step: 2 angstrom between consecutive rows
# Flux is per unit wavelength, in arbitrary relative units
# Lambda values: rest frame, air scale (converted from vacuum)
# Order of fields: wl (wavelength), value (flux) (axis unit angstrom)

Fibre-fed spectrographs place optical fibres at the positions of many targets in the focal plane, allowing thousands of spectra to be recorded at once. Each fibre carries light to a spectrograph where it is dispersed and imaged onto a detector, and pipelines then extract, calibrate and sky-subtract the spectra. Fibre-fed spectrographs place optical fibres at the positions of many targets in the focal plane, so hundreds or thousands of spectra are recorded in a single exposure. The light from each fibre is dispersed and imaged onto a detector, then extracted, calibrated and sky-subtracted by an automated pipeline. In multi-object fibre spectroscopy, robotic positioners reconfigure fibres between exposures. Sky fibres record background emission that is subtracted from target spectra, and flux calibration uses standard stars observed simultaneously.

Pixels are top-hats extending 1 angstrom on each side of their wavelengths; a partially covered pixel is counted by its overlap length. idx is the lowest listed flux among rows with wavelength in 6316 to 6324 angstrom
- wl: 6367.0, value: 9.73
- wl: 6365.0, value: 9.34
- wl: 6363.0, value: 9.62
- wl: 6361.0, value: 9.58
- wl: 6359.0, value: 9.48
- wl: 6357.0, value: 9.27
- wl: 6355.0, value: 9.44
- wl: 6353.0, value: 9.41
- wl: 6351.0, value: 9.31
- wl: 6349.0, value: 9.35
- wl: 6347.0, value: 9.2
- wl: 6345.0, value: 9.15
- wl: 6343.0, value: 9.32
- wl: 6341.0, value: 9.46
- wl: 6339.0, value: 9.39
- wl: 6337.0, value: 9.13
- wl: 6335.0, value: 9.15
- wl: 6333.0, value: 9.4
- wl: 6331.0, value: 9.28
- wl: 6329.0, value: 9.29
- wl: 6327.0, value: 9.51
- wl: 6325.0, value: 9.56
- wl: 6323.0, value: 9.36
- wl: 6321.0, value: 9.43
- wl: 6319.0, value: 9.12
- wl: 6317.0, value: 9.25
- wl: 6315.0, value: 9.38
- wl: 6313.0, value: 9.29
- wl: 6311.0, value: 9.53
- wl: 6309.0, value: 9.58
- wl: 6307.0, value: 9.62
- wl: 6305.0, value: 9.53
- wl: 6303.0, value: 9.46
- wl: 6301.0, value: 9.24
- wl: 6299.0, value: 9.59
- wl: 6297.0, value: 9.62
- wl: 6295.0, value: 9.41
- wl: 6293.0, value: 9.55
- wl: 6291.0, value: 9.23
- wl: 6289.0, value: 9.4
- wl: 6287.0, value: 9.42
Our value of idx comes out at 9.12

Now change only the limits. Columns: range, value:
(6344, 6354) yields 9.15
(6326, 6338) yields 9.13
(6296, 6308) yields 9.24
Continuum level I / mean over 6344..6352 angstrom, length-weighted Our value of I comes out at 9.25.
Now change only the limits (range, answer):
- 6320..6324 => 9.39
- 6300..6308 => 9.46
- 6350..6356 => 9.39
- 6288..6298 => 9.44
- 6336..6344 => 9.33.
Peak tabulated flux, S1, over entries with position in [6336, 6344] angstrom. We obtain 9.46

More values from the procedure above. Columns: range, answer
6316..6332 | 9.56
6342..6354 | 9.41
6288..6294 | 9.55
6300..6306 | 9.53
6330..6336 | 9.4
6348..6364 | 9.62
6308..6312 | 9.58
